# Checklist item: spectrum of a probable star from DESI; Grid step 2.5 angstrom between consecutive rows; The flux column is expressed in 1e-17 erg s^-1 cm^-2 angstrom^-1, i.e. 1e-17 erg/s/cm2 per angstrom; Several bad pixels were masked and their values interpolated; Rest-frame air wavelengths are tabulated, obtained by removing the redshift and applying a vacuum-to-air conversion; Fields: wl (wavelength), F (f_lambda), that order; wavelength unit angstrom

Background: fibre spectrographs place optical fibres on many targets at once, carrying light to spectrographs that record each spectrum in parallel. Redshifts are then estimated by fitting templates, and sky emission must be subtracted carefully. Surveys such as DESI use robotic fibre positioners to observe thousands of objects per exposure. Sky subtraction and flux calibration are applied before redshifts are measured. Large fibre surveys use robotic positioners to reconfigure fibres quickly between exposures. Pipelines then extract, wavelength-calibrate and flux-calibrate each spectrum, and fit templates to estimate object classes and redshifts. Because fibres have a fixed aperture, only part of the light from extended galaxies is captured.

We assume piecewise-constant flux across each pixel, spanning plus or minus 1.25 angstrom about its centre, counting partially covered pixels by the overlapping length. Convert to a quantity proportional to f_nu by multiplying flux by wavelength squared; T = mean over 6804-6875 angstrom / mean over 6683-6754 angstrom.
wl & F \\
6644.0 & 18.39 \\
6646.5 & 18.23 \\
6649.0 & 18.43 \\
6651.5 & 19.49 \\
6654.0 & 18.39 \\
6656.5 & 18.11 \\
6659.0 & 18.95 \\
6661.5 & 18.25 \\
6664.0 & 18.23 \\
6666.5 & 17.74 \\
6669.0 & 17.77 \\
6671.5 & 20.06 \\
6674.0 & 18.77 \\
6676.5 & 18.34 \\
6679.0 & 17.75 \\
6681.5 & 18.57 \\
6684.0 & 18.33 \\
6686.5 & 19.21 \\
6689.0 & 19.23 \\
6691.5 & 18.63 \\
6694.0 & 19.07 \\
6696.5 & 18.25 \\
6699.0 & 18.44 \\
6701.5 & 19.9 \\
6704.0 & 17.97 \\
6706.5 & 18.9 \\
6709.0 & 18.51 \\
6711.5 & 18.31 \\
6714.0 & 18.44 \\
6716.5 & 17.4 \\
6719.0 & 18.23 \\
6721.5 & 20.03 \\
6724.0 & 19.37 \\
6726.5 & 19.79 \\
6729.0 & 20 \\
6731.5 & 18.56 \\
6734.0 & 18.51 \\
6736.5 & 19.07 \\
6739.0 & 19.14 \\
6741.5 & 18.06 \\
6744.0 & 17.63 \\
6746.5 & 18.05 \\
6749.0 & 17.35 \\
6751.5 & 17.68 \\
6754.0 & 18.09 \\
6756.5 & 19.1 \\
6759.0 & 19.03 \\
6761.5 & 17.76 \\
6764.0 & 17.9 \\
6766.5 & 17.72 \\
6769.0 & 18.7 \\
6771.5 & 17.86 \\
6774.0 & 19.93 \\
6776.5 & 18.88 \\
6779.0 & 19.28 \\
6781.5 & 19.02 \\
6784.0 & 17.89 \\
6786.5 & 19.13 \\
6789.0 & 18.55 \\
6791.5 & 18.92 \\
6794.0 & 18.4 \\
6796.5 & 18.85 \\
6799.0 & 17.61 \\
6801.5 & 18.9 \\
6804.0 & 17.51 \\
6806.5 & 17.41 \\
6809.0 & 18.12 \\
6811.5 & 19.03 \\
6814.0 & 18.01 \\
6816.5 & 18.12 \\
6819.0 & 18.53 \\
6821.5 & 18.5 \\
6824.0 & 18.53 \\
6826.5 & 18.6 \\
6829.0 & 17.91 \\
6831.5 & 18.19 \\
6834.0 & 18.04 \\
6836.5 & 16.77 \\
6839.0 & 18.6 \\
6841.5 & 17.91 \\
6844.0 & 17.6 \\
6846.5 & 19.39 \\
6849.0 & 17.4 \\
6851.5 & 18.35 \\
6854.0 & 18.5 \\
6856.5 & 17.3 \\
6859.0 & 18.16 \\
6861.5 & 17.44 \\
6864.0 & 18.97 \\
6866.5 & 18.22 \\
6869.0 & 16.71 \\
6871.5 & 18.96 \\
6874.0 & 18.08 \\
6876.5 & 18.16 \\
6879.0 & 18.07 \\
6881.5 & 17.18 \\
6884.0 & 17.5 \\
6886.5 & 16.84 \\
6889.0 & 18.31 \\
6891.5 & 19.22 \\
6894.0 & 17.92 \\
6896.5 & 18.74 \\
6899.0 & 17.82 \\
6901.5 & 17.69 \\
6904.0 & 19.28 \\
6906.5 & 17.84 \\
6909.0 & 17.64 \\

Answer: 1.01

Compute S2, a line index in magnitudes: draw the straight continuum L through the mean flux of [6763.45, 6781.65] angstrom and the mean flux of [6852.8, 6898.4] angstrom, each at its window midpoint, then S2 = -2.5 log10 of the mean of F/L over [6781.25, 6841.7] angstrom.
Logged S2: 0.009 mag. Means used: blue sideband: 18.7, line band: 18.3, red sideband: 18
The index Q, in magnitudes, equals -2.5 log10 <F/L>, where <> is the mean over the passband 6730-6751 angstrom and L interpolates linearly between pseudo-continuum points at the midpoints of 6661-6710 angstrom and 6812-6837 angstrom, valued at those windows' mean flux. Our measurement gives 0.009 mag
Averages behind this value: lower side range 18.6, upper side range 18.2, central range 18.3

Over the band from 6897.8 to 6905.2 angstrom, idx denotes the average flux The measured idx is 18.3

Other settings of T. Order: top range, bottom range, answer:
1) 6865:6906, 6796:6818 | 1.02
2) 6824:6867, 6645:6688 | 1.03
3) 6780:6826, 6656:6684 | 1.04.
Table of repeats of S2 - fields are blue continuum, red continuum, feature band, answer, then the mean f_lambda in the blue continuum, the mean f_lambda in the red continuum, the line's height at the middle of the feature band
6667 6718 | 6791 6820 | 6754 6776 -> -0.007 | 18.6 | 18.3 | 18.4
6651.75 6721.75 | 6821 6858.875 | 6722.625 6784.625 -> -0.013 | 18.6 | 18.1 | 18.4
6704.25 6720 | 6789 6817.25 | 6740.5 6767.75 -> 0.015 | 18.3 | 18.3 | 18.3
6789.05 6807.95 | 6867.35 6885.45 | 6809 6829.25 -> -0.017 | 18.2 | 17.8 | 18.1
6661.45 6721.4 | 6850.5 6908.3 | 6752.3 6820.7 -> -0.009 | 18.5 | 18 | 18.3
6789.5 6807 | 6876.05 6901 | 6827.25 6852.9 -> 0.006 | 18.3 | 18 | 18.1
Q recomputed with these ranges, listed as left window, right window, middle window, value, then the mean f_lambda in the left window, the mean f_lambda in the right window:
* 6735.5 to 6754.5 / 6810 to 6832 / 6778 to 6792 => -0.03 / 18.1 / 18.4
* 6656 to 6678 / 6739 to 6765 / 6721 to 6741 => -0.06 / 18.5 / 18.1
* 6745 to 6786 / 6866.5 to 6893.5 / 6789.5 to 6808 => 0.00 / 18.4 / 17.9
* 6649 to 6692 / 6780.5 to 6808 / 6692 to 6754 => -0.01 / 18.6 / 18.4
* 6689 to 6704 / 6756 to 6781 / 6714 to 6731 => -0.02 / 18.8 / 18.6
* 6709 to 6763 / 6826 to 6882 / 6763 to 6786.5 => -0.01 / 18.5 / 18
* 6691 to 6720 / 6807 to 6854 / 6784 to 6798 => -0.02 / 18.5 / 18.2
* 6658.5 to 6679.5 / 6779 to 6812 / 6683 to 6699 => -0.02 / 18.4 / 18.4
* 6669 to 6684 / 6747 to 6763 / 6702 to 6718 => 0.00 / 18.6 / 18.2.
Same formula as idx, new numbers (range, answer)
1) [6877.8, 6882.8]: 17.6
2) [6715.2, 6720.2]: 17.8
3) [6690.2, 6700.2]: 18.6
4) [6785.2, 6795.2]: 18.7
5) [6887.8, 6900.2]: 18.4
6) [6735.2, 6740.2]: 19.1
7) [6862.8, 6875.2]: 18.2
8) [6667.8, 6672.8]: 18.9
